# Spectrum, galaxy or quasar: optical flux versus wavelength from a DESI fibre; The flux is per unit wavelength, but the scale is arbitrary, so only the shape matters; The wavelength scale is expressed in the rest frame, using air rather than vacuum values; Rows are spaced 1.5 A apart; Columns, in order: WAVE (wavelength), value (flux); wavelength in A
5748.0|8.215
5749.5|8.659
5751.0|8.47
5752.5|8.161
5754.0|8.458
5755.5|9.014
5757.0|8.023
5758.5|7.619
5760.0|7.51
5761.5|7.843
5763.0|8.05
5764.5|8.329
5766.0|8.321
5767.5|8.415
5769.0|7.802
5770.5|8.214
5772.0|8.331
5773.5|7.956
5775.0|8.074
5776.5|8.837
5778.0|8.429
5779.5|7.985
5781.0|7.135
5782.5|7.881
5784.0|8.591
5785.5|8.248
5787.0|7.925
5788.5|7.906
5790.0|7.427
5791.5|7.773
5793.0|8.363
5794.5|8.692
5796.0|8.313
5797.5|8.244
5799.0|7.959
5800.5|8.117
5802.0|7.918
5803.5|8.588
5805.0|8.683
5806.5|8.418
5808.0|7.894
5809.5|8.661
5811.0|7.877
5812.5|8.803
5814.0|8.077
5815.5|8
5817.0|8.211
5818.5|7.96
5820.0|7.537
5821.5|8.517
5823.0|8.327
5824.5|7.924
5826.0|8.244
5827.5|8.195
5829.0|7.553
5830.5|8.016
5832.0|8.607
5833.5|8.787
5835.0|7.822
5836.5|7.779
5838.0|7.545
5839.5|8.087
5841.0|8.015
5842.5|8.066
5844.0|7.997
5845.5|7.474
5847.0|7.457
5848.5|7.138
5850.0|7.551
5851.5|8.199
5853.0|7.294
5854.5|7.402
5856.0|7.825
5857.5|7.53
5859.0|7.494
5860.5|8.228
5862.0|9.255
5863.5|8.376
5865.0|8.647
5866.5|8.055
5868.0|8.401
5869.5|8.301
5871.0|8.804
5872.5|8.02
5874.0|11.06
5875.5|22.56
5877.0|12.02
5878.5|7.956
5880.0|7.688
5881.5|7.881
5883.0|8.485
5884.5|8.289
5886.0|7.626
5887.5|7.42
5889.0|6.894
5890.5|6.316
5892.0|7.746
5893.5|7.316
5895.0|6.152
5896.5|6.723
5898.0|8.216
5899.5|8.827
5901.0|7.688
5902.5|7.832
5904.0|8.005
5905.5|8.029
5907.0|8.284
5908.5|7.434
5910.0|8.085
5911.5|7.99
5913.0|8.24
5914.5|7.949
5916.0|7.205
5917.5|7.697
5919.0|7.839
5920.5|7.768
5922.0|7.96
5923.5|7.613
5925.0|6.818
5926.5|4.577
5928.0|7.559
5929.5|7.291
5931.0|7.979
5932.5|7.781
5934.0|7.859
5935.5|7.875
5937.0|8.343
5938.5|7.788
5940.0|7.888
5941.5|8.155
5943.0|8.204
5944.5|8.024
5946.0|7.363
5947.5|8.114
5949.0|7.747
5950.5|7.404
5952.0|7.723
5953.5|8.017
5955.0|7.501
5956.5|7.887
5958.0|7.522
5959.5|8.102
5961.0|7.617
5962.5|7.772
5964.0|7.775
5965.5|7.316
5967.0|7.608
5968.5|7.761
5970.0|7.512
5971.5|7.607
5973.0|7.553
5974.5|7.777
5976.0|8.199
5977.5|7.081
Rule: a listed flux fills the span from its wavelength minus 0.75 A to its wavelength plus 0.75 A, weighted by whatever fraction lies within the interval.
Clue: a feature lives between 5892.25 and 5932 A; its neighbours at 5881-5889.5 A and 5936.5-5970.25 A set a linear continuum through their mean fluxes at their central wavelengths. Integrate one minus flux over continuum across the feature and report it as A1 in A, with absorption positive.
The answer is 1.0 A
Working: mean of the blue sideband 7.79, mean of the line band 7.58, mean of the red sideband 7.79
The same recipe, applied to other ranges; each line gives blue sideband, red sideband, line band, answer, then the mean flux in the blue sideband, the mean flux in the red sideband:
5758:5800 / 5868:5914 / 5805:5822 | 0.0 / 8.08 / 8.52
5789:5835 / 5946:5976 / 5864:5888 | -4.5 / 8.18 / 7.7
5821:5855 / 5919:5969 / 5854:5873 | -0.8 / 7.91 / 7.66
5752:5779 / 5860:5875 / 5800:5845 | 2.5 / 8.19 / 8.95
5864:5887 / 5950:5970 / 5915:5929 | 2.1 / 9.55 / 7.69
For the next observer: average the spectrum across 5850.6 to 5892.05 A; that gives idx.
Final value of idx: 8.72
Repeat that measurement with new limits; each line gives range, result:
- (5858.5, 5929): 8.24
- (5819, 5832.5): 8.09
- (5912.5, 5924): 7.78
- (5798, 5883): 8.44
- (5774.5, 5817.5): 8.17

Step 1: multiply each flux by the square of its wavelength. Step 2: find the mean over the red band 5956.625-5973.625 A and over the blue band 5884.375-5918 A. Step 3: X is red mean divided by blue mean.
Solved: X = 1.0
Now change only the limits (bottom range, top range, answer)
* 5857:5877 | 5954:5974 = 0.81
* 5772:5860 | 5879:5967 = 0.99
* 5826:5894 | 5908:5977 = 0.94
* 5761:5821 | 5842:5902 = 1.05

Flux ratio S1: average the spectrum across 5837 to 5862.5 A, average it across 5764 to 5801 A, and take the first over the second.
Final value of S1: 1.0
